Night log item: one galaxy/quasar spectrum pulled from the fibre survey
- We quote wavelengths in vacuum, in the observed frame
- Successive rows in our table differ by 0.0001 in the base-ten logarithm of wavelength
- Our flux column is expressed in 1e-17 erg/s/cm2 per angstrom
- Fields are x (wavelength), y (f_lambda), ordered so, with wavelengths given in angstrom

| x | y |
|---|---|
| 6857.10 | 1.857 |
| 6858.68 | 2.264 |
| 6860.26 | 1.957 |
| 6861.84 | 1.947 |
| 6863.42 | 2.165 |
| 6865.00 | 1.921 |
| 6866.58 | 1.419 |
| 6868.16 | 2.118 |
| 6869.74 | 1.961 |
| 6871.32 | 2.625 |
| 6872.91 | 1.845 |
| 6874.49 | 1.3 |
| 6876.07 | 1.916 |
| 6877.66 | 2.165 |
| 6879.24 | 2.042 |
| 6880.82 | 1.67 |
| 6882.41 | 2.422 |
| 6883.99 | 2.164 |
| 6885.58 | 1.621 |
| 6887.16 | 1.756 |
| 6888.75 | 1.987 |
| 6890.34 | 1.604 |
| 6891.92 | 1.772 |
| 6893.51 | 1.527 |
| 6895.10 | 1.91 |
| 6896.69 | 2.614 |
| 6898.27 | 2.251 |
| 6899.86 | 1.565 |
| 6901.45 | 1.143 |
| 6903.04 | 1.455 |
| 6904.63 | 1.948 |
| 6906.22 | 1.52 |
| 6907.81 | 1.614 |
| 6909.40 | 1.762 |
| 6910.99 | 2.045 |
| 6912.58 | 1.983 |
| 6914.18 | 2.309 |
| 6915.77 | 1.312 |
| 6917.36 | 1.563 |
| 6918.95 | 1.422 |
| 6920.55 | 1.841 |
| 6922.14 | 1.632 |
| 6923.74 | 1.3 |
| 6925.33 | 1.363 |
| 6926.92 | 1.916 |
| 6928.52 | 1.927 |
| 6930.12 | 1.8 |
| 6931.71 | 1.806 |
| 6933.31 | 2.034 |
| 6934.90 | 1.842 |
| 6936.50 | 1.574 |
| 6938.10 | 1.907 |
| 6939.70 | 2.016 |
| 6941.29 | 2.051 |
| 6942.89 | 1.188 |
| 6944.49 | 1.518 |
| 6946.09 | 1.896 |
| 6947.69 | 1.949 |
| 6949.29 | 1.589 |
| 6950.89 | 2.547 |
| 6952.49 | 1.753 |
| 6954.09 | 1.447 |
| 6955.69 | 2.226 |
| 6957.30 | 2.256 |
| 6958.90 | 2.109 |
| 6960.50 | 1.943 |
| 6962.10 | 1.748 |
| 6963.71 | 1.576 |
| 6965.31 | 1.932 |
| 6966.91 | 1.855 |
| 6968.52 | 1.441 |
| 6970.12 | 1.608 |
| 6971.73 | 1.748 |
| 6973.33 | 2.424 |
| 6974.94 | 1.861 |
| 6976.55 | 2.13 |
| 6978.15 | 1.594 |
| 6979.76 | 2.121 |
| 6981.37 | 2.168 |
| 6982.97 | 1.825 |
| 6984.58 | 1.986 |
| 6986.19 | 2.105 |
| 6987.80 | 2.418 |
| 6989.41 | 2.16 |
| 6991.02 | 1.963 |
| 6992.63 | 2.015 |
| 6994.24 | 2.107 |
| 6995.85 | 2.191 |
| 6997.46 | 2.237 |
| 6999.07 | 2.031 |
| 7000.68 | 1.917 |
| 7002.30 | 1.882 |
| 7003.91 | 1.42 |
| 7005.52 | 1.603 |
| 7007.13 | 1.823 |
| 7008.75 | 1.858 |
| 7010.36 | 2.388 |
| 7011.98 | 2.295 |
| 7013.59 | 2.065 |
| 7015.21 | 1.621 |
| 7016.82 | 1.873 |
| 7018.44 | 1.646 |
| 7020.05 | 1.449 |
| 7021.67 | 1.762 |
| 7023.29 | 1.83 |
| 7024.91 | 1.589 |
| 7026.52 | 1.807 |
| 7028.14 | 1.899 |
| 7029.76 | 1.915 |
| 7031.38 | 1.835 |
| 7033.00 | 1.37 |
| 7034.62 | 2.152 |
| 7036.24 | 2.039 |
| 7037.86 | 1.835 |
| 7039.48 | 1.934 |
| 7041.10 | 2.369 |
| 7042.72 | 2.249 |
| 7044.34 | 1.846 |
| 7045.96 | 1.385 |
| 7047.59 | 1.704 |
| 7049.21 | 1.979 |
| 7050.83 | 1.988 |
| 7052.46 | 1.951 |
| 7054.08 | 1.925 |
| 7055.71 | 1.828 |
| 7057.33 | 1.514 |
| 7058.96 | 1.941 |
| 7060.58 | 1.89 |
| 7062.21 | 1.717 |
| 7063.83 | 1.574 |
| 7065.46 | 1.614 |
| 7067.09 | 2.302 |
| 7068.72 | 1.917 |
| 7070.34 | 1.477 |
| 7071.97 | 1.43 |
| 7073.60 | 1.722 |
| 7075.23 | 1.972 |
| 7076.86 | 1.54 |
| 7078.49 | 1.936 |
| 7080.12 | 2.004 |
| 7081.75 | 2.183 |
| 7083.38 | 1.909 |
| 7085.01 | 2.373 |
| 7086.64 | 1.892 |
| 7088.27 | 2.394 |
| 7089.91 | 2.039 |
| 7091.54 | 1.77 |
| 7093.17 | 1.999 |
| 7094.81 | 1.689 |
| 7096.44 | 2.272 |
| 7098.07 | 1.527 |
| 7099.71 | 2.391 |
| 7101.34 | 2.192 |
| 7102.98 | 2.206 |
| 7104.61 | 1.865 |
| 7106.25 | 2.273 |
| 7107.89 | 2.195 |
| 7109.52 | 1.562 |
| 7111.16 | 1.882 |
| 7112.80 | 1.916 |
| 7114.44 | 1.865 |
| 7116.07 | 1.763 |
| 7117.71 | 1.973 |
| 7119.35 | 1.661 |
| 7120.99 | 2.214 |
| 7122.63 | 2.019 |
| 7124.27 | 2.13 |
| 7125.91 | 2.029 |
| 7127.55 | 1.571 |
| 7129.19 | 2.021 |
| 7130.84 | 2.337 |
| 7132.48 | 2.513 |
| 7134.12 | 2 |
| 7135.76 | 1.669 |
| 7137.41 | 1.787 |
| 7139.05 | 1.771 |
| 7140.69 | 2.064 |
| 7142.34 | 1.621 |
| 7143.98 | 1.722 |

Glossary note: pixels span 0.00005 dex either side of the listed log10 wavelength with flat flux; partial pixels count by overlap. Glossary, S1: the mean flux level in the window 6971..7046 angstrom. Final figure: 1.94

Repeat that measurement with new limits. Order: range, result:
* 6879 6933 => 1.78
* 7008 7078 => 1.84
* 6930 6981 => 1.86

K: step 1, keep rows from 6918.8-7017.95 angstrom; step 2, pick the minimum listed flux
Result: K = 1.188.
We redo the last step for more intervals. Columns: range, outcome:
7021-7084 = 1.37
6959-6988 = 1.441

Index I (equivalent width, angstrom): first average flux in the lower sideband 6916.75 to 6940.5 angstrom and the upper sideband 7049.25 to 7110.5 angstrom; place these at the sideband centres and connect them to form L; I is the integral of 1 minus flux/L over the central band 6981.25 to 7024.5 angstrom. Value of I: -2.9 angstrom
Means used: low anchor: 1.73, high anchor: 1.92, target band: 1.94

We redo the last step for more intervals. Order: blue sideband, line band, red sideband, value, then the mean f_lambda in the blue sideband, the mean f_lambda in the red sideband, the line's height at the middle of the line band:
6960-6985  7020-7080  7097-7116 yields 3.51 angstrom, 1.87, 1.98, 1.94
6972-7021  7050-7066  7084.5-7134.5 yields 1.58 angstrom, 1.97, 2.02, 1.99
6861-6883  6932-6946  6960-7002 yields 1.35 angstrom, 1.96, 1.96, 1.96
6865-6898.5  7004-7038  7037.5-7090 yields 1.18 angstrom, 1.93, 1.89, 1.9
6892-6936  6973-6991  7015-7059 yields -2.62 angstrom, 1.75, 1.83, 1.8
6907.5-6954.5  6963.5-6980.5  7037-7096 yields -0.46 angstrom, 1.77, 1.89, 1.8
